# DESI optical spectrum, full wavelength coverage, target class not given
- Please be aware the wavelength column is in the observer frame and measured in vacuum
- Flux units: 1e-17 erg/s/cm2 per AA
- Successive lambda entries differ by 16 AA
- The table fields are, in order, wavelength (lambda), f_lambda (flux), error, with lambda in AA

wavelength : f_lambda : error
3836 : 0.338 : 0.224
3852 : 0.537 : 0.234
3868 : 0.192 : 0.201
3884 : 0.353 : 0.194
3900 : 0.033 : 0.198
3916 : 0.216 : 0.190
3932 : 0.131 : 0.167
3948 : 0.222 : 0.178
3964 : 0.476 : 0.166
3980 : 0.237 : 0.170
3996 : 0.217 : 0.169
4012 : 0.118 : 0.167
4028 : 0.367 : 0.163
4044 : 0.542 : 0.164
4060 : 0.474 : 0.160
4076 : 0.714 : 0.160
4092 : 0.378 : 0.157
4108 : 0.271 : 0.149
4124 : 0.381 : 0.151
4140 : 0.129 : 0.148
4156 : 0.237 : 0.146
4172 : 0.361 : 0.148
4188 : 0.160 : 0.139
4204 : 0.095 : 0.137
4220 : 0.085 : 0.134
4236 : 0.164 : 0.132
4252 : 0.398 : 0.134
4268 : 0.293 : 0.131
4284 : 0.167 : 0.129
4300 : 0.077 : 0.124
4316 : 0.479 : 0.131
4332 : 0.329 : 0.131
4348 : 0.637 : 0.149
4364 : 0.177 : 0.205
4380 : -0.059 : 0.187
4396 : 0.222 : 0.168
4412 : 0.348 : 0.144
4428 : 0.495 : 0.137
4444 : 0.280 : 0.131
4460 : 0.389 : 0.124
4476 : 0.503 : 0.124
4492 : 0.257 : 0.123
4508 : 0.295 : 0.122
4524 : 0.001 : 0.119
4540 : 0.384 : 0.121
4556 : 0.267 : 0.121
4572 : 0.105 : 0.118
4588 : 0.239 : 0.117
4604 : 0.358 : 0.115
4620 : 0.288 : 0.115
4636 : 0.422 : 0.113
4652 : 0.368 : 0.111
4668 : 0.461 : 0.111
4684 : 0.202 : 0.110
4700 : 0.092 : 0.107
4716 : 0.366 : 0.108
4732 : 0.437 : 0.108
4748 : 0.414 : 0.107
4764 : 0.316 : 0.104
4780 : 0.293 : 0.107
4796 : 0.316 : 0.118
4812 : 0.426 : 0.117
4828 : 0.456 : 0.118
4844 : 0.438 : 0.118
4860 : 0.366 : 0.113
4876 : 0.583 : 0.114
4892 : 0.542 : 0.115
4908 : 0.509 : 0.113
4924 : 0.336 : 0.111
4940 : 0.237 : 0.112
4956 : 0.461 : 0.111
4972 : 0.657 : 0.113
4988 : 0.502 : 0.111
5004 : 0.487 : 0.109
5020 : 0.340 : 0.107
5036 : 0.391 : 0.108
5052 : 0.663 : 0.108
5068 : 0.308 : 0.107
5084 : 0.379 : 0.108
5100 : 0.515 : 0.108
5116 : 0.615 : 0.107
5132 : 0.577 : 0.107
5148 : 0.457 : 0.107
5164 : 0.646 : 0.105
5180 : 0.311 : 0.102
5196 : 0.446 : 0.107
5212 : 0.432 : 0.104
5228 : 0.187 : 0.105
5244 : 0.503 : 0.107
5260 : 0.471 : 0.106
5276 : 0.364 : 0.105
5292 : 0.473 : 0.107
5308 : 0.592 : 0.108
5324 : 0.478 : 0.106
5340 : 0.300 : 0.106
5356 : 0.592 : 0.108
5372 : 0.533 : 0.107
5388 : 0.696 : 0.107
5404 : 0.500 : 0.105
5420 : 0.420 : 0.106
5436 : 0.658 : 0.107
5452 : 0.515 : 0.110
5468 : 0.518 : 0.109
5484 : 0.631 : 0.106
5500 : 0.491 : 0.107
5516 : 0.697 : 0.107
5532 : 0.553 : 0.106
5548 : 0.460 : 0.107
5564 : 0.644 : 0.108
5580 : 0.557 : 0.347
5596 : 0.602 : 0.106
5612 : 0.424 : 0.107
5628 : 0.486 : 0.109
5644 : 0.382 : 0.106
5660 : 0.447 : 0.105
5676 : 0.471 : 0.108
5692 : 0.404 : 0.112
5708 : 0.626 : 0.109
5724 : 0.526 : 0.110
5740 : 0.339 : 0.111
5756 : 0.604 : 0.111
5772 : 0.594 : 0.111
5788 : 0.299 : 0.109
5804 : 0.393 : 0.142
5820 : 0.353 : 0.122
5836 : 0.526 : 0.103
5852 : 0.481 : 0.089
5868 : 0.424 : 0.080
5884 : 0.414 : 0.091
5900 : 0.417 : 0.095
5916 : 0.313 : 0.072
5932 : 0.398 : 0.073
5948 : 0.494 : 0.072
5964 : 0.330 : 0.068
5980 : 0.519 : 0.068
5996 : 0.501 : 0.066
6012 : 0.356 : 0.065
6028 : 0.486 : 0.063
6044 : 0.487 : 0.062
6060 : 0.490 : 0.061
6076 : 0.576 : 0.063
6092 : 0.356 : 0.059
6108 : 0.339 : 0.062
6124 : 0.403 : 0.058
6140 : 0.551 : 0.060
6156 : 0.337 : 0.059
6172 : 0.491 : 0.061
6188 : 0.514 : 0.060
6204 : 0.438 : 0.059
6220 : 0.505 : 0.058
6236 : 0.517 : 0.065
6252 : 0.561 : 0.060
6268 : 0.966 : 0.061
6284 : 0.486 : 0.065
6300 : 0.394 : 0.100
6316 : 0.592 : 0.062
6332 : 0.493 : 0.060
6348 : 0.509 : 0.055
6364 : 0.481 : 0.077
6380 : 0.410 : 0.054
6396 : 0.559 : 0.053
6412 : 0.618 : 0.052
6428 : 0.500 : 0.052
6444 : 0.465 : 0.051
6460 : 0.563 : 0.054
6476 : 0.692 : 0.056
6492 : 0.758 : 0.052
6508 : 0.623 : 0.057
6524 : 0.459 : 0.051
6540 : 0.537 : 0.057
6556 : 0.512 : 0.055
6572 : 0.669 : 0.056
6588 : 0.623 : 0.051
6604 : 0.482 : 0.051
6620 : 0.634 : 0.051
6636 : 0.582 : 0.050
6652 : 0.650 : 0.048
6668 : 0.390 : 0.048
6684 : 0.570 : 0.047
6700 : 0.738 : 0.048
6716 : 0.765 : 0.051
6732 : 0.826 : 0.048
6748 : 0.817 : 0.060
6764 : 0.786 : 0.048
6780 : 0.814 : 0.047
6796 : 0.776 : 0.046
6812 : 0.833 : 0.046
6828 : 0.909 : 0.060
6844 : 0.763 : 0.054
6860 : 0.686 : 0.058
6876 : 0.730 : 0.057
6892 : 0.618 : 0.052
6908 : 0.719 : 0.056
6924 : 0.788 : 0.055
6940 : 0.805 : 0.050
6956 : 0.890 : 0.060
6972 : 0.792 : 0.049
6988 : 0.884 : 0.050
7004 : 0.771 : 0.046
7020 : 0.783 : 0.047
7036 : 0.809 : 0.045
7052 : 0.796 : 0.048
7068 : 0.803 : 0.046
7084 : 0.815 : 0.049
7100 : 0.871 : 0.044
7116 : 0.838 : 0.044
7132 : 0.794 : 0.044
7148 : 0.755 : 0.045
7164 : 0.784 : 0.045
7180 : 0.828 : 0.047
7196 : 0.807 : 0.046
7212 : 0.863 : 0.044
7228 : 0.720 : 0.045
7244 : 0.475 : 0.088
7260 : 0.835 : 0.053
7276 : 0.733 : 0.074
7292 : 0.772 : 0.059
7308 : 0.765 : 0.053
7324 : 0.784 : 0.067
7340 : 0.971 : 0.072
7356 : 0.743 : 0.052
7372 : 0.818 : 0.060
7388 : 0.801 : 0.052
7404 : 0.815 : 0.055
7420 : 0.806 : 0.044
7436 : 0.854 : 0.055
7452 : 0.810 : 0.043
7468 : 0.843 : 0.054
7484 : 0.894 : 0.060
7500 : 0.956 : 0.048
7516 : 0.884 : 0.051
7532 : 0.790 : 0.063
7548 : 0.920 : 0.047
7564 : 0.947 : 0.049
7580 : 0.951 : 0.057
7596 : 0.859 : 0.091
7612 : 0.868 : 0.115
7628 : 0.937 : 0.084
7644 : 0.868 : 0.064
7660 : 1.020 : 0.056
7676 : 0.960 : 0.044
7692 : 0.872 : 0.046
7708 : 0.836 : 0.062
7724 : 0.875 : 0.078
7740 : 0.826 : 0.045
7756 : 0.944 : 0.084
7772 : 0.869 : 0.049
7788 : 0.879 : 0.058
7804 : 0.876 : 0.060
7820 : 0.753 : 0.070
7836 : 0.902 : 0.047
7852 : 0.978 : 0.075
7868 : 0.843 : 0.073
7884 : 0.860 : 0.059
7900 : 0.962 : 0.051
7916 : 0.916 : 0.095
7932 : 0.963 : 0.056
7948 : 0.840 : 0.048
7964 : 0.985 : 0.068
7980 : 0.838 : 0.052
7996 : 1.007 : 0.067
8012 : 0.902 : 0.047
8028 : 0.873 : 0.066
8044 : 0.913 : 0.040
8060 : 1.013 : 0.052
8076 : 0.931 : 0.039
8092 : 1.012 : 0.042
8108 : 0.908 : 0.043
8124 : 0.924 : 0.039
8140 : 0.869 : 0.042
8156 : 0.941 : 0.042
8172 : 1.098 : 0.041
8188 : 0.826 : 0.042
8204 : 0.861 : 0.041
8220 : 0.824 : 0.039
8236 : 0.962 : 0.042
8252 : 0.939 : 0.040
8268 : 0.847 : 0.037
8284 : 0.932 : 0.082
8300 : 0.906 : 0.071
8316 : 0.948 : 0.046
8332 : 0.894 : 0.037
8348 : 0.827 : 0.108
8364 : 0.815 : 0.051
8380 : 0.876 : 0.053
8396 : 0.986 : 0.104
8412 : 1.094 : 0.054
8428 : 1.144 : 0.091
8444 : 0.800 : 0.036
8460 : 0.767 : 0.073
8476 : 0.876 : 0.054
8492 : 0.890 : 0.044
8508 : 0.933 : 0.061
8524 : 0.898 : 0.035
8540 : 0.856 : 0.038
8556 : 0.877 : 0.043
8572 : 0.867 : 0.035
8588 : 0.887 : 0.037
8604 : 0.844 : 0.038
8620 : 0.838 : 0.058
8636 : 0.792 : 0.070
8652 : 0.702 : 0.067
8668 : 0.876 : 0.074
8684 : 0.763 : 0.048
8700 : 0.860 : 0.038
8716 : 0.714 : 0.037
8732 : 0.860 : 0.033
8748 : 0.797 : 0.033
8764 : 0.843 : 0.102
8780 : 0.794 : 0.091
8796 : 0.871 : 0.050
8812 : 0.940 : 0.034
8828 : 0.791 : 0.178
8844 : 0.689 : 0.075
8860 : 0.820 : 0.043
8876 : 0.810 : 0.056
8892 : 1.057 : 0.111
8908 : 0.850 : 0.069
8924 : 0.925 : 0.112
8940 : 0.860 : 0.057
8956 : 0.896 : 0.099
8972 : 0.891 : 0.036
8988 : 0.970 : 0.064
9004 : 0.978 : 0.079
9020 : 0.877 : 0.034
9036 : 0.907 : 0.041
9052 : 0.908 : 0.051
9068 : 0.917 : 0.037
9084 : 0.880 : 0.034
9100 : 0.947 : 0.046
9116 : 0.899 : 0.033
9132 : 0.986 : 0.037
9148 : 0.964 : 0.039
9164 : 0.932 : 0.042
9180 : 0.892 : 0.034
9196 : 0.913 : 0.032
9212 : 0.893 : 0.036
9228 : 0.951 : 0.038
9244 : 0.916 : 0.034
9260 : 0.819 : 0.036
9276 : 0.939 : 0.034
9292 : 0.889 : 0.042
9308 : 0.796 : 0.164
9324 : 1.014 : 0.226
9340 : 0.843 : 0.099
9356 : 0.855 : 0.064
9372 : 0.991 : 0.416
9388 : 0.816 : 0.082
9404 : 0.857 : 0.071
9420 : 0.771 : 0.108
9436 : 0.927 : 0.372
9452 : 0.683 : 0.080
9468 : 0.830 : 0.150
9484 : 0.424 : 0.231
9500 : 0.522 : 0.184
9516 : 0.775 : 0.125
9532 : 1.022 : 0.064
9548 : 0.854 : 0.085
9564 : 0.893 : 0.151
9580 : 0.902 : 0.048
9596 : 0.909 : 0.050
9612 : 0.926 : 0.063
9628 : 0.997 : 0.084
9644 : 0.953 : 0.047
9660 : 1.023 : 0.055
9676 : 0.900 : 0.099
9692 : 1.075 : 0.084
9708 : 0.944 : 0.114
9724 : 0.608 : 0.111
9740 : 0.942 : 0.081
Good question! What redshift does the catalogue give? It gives 0.680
